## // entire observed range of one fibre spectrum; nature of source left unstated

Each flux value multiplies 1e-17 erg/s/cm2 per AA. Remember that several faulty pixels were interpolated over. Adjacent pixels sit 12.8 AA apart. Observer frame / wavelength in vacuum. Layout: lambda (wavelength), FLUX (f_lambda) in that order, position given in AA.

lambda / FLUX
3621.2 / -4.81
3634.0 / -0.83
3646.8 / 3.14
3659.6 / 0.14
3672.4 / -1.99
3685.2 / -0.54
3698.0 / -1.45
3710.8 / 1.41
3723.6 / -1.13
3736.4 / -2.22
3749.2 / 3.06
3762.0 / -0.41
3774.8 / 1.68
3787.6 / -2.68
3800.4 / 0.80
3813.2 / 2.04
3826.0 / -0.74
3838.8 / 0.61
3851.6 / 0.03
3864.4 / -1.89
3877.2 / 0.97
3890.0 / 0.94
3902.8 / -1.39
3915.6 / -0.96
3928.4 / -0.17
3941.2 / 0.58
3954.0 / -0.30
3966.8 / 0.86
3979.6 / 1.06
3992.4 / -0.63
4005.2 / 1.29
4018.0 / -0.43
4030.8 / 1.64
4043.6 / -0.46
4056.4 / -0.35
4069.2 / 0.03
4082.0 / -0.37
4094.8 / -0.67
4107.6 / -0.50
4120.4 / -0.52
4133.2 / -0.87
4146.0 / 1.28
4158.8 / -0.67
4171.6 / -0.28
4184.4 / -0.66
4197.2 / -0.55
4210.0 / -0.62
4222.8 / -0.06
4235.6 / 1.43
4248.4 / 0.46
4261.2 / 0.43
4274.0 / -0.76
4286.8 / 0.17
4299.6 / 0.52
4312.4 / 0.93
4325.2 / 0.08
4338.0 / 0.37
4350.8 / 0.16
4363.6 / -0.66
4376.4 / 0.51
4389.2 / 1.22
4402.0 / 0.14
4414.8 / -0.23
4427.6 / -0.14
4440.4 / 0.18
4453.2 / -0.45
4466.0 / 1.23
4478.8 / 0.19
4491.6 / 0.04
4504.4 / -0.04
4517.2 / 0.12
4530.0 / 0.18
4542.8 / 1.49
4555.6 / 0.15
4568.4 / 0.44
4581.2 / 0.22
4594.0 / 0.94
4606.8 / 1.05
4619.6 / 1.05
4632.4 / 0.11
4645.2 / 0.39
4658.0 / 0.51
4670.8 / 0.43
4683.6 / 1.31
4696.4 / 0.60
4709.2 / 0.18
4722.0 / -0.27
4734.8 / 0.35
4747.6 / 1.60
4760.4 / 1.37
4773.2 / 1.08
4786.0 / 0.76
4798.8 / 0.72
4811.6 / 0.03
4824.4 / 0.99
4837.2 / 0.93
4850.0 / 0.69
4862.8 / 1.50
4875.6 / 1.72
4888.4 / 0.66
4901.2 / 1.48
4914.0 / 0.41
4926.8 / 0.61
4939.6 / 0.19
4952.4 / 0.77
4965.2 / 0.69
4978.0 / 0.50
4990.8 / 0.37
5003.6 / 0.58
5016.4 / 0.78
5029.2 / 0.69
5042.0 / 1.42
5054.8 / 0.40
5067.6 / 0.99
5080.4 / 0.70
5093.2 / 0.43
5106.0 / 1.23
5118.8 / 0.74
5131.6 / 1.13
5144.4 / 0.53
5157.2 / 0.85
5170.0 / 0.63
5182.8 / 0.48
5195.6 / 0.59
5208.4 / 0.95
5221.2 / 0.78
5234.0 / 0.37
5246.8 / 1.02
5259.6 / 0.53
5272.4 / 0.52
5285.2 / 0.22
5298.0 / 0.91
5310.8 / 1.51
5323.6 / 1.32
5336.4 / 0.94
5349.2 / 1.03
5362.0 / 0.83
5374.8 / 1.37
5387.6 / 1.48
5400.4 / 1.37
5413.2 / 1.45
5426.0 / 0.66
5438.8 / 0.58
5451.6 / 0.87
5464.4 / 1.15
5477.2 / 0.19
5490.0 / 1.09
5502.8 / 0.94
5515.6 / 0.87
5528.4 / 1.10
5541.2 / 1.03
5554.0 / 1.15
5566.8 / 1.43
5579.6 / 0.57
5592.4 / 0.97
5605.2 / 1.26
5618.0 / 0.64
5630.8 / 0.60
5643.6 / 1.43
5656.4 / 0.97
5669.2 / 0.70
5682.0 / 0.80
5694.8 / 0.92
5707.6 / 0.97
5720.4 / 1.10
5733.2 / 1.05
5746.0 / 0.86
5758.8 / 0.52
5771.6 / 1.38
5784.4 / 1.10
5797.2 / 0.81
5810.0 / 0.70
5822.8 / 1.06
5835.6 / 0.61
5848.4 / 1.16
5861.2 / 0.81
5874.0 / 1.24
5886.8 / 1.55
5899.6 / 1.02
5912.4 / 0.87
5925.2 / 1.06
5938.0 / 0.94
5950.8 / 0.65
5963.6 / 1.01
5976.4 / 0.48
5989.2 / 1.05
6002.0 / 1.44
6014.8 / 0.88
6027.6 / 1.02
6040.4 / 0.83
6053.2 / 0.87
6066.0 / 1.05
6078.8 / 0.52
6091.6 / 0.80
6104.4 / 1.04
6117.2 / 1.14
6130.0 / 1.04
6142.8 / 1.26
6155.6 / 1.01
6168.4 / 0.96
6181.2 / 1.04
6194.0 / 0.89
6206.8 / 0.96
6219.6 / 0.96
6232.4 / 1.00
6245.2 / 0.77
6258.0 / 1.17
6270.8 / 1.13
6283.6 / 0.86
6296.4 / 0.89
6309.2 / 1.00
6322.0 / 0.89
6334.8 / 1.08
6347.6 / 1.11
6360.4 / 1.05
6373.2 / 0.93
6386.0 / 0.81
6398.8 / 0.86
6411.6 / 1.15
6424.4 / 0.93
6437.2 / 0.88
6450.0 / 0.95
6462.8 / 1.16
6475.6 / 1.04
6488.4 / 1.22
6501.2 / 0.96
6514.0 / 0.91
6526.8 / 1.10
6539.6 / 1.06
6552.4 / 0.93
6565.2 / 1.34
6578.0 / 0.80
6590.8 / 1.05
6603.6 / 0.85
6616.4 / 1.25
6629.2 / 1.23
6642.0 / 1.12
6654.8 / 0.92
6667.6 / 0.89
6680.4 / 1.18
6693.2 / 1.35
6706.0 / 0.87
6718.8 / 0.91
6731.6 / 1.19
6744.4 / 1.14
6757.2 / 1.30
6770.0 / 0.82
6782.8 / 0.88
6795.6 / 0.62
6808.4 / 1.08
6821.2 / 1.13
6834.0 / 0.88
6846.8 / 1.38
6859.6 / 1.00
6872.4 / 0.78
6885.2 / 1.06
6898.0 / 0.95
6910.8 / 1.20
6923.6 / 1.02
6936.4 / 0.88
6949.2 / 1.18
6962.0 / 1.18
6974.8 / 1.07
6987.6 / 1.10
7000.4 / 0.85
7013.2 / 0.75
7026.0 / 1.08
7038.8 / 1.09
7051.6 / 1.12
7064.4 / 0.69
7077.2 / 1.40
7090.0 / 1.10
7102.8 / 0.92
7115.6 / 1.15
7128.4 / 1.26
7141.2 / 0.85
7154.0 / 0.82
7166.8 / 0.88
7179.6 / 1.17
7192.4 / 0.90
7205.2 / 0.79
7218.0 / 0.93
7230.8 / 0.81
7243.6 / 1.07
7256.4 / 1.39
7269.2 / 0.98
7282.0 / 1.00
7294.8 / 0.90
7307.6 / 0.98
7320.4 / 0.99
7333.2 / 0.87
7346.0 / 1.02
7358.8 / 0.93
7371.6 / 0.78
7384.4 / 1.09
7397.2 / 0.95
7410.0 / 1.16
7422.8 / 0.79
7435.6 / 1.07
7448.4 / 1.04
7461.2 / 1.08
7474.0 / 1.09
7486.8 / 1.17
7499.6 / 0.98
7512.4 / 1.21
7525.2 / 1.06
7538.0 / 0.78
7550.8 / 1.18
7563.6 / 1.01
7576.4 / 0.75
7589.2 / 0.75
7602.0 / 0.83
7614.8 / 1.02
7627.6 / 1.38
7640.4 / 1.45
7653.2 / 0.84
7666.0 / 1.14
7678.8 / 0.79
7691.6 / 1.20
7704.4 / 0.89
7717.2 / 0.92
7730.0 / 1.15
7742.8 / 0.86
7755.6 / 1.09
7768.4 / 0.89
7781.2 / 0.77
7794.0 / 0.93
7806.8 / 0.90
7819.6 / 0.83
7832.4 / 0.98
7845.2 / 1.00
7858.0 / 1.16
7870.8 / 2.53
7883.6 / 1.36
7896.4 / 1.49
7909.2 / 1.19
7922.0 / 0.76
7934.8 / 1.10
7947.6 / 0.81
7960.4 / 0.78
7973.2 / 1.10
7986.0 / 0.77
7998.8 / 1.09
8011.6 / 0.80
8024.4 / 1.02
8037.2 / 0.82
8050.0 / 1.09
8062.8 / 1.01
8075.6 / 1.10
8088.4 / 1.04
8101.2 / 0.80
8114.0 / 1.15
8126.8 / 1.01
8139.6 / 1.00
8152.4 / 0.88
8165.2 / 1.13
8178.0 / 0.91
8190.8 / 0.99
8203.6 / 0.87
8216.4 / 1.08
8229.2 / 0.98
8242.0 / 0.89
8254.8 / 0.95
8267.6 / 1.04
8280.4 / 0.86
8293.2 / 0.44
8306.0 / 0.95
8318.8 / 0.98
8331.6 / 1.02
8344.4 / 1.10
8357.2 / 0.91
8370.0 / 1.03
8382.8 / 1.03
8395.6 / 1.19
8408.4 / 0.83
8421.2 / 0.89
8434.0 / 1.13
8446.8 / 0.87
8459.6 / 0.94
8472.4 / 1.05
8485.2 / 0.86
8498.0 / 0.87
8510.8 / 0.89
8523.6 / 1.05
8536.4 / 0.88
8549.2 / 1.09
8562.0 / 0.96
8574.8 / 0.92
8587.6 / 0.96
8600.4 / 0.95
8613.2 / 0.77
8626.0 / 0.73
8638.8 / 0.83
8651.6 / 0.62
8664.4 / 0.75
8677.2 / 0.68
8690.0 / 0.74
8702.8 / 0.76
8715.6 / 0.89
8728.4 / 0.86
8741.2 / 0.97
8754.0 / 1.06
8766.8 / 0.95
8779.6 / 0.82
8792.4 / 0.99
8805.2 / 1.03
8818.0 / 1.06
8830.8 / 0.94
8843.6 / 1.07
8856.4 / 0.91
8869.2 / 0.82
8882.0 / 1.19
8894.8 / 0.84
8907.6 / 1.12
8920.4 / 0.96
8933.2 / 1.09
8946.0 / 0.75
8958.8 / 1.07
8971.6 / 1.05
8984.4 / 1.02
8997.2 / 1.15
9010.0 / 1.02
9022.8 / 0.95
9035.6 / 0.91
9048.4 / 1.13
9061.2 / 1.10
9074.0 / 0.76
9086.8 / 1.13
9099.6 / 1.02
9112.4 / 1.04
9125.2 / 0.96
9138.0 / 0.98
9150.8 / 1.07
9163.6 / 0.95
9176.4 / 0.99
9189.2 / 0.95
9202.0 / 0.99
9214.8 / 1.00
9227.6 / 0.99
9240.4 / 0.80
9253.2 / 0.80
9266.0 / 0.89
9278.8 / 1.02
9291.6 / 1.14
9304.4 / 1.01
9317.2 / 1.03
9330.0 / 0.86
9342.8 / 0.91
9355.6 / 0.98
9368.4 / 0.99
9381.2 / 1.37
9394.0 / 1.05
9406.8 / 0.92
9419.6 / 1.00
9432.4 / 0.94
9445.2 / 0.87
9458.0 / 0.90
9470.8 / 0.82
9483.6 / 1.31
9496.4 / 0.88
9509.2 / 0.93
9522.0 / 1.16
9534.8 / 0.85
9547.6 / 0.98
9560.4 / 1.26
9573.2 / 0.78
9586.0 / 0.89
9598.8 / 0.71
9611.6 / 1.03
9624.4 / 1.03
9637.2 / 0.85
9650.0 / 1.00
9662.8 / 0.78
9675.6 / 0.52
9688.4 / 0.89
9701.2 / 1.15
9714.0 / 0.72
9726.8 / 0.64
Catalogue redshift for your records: 0.20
